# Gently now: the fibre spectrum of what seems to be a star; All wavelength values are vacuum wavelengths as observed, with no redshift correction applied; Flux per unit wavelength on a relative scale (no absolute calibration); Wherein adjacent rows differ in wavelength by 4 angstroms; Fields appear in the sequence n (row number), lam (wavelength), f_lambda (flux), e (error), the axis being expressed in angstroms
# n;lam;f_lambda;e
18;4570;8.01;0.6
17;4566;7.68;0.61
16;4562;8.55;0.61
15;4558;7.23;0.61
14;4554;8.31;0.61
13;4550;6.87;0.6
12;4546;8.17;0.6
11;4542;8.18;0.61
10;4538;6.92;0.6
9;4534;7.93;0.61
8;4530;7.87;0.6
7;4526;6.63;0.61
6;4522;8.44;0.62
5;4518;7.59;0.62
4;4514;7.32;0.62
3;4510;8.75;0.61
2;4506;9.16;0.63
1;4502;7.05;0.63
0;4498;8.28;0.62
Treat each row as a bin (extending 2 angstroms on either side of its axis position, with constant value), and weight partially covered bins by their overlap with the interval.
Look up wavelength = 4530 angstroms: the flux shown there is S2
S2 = 7.87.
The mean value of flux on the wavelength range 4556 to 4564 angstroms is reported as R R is 7.89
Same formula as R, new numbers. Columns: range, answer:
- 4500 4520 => 7.97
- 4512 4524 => 7.78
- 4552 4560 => 7.77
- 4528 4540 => 7.57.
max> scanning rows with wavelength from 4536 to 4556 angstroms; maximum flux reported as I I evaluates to 8.31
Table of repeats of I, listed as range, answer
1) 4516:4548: 8.44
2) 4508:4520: 8.75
